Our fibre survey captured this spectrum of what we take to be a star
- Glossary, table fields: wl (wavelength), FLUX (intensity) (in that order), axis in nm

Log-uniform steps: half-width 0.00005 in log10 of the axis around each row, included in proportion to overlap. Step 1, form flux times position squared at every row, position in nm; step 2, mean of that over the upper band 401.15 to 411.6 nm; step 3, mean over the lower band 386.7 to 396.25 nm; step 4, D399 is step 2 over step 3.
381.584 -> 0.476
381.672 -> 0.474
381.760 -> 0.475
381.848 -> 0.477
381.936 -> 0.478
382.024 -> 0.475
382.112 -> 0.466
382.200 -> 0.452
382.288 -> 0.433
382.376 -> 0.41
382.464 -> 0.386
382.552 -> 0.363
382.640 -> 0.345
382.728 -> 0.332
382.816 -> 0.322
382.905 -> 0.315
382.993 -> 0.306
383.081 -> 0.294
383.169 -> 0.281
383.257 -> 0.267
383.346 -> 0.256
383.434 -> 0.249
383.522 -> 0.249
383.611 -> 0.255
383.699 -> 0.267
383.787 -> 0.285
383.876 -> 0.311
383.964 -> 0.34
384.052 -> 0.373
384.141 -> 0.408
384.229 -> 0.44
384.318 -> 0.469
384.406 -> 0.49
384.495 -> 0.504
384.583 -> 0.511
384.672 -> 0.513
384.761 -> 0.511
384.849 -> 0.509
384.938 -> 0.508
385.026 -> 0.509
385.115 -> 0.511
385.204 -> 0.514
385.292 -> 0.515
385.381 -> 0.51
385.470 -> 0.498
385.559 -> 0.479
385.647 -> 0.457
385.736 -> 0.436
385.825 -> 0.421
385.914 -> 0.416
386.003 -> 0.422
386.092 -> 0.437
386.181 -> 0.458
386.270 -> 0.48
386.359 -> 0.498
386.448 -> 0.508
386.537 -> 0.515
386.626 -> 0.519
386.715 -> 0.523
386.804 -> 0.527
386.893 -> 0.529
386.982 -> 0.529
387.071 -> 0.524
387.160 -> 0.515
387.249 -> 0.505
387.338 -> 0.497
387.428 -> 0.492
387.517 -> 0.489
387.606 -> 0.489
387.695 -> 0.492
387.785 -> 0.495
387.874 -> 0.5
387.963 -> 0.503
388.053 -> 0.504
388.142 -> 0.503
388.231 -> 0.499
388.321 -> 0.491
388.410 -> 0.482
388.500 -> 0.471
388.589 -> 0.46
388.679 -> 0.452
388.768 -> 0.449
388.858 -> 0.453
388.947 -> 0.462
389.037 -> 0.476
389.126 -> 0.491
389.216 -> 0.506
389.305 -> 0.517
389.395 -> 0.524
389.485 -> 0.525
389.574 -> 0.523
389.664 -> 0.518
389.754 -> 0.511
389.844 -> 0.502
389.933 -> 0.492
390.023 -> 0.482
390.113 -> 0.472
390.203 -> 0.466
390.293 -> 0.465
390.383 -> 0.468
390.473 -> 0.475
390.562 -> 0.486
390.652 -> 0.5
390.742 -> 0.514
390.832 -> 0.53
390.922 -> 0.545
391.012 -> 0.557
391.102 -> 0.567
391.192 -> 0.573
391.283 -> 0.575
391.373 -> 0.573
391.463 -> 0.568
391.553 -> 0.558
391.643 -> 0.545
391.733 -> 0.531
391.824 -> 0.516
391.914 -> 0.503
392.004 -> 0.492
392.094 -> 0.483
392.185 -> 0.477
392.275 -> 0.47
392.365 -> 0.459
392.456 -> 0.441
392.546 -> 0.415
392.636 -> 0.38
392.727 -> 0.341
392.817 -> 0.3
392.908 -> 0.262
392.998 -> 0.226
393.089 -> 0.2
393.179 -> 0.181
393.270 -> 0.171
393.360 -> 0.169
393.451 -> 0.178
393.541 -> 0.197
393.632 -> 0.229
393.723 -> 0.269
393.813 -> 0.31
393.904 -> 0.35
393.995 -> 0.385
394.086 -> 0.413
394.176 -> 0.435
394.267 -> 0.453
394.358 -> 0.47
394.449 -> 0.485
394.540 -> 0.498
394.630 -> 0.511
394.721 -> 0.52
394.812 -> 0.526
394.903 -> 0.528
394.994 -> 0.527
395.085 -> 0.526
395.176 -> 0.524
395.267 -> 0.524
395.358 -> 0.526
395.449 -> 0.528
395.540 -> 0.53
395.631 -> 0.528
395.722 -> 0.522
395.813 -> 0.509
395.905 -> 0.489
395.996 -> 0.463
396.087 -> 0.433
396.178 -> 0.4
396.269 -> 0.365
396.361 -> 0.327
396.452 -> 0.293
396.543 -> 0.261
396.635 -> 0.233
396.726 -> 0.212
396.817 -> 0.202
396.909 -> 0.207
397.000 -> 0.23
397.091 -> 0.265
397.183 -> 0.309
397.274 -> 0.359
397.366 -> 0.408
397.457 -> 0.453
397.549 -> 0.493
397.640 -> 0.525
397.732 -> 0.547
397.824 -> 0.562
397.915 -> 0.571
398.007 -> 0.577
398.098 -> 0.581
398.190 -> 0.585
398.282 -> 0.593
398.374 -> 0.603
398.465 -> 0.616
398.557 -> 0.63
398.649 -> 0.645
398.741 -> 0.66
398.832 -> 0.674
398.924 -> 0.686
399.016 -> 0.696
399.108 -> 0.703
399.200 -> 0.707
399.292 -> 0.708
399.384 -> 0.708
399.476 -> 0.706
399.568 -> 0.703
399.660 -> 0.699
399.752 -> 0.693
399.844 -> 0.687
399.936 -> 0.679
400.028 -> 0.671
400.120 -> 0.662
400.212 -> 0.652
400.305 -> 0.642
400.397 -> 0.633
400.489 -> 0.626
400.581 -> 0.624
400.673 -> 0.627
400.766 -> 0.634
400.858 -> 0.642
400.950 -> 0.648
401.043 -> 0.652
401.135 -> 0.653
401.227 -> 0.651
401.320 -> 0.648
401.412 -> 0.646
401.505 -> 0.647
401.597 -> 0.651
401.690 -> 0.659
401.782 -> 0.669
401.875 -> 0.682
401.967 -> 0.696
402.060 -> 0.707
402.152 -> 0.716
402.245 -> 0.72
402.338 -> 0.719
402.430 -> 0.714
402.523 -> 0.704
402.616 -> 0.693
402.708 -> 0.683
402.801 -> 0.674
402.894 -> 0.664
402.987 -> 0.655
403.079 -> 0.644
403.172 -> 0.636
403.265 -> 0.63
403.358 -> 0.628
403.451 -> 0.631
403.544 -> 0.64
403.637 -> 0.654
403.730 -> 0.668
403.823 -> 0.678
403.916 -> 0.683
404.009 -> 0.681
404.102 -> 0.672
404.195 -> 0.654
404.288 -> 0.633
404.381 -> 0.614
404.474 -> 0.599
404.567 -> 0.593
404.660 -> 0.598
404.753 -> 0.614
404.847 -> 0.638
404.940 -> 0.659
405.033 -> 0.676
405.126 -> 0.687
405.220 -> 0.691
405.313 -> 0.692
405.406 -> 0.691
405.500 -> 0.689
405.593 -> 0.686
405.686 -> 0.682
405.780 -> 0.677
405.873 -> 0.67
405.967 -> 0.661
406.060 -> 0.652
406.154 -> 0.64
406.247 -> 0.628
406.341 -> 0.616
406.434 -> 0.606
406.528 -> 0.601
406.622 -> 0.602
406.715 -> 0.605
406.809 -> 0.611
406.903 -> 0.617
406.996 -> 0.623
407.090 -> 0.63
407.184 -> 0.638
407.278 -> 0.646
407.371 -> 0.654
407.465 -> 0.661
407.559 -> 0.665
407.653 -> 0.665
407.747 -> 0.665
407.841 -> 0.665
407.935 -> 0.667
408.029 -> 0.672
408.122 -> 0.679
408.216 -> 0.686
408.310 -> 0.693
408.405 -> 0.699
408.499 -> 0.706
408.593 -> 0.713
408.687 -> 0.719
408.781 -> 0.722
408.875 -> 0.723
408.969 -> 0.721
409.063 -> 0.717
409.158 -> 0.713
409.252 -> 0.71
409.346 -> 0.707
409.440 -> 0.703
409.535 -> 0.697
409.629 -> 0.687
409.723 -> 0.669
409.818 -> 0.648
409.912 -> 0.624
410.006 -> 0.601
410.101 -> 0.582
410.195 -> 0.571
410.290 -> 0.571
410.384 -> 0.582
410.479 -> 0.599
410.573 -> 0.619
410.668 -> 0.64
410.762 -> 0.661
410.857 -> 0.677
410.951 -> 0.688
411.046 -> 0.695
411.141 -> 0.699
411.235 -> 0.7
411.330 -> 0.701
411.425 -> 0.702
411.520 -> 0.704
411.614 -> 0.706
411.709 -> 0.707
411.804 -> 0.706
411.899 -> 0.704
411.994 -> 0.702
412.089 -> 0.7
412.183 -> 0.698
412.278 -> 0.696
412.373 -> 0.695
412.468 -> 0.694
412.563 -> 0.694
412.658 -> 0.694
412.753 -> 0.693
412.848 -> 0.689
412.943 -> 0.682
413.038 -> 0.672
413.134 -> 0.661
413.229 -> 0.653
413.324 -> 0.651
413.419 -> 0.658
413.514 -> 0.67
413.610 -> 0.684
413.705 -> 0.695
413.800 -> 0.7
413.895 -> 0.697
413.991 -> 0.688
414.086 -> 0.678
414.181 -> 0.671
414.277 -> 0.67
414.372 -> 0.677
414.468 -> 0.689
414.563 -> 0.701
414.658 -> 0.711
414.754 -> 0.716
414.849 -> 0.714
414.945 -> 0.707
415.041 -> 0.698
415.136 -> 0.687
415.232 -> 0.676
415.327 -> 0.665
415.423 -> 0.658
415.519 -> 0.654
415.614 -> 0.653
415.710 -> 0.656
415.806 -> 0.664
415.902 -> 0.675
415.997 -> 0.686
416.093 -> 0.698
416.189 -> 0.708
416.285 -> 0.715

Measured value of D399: 1.5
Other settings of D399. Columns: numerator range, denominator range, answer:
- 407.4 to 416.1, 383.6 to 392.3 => 1.57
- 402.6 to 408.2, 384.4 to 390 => 1.45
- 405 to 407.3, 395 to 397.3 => 1.74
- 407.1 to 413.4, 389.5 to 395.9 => 1.64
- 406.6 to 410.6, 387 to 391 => 1.47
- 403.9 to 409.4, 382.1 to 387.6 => 1.72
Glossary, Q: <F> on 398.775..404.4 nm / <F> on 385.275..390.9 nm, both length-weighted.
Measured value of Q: 1.36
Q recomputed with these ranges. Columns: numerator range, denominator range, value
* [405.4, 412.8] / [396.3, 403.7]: 1.13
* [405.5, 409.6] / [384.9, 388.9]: 1.37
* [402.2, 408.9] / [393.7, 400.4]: 1.29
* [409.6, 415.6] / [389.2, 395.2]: 1.51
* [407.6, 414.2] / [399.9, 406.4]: 1.03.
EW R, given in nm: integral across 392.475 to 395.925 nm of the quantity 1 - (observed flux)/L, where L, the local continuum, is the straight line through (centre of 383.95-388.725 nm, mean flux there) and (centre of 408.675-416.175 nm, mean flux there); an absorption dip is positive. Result 0.93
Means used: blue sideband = 0.485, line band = 0.398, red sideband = 0.679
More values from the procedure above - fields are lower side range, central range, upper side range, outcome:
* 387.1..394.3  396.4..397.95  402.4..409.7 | 0.522 nm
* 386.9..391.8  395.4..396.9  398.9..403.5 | 0.524 nm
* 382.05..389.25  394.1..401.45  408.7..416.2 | 0.173 nm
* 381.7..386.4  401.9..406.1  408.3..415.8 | -0.437 nm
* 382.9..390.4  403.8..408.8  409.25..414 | -0.237 nm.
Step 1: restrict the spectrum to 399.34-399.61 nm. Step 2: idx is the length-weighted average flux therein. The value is 0.706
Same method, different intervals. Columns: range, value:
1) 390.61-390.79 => 0.507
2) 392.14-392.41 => 0.47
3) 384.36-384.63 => 0.502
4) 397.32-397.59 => 0.45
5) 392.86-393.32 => 0.208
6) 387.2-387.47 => 0.497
